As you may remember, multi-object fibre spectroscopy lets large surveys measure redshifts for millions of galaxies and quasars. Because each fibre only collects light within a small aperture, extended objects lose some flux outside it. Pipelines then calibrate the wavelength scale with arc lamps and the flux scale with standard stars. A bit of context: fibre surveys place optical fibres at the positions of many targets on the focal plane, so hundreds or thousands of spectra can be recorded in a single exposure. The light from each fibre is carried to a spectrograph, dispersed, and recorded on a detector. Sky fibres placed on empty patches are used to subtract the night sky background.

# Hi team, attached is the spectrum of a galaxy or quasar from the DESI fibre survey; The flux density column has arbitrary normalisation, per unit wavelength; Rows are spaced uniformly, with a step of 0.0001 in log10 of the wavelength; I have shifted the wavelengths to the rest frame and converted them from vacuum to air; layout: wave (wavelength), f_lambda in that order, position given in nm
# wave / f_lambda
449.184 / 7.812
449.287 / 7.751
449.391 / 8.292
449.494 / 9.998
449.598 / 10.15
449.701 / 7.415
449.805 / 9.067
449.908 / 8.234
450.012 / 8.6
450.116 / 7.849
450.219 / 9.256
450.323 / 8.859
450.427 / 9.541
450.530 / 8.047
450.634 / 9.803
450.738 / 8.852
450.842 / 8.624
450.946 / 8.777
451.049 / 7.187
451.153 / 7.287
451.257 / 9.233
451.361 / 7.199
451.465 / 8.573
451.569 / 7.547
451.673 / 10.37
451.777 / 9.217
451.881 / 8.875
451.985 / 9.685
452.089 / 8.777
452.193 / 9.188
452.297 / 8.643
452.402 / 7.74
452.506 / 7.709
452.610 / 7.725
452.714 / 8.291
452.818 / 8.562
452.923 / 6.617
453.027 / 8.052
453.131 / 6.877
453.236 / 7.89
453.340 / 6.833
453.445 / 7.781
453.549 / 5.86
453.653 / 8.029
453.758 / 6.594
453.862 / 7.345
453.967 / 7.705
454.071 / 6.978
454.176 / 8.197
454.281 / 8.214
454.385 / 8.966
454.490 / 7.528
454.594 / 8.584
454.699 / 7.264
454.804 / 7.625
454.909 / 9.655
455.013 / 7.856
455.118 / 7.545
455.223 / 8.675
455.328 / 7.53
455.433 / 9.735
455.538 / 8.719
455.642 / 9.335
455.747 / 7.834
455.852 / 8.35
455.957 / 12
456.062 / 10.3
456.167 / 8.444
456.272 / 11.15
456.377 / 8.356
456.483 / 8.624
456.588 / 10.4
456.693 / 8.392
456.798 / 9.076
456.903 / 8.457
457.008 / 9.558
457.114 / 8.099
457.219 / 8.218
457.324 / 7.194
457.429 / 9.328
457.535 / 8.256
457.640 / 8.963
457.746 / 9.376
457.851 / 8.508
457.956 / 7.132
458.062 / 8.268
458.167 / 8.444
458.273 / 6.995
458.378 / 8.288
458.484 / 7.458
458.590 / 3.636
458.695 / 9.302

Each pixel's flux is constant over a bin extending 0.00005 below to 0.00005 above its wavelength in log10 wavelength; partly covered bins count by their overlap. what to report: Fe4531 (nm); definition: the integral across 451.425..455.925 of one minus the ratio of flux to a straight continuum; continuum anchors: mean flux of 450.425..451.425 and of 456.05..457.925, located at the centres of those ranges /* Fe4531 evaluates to 0.25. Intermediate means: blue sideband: 8.4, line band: 8.13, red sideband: 8.88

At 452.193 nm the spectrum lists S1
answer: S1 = 9.188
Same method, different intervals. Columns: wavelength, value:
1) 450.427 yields 9.541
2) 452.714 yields 8.291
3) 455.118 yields 7.545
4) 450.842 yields 8.624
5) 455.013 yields 7.856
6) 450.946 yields 8.777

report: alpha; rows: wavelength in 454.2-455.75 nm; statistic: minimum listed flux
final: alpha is 7.264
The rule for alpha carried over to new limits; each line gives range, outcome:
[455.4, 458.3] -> 6.995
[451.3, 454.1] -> 5.86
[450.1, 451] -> 7.849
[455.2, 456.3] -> 7.53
